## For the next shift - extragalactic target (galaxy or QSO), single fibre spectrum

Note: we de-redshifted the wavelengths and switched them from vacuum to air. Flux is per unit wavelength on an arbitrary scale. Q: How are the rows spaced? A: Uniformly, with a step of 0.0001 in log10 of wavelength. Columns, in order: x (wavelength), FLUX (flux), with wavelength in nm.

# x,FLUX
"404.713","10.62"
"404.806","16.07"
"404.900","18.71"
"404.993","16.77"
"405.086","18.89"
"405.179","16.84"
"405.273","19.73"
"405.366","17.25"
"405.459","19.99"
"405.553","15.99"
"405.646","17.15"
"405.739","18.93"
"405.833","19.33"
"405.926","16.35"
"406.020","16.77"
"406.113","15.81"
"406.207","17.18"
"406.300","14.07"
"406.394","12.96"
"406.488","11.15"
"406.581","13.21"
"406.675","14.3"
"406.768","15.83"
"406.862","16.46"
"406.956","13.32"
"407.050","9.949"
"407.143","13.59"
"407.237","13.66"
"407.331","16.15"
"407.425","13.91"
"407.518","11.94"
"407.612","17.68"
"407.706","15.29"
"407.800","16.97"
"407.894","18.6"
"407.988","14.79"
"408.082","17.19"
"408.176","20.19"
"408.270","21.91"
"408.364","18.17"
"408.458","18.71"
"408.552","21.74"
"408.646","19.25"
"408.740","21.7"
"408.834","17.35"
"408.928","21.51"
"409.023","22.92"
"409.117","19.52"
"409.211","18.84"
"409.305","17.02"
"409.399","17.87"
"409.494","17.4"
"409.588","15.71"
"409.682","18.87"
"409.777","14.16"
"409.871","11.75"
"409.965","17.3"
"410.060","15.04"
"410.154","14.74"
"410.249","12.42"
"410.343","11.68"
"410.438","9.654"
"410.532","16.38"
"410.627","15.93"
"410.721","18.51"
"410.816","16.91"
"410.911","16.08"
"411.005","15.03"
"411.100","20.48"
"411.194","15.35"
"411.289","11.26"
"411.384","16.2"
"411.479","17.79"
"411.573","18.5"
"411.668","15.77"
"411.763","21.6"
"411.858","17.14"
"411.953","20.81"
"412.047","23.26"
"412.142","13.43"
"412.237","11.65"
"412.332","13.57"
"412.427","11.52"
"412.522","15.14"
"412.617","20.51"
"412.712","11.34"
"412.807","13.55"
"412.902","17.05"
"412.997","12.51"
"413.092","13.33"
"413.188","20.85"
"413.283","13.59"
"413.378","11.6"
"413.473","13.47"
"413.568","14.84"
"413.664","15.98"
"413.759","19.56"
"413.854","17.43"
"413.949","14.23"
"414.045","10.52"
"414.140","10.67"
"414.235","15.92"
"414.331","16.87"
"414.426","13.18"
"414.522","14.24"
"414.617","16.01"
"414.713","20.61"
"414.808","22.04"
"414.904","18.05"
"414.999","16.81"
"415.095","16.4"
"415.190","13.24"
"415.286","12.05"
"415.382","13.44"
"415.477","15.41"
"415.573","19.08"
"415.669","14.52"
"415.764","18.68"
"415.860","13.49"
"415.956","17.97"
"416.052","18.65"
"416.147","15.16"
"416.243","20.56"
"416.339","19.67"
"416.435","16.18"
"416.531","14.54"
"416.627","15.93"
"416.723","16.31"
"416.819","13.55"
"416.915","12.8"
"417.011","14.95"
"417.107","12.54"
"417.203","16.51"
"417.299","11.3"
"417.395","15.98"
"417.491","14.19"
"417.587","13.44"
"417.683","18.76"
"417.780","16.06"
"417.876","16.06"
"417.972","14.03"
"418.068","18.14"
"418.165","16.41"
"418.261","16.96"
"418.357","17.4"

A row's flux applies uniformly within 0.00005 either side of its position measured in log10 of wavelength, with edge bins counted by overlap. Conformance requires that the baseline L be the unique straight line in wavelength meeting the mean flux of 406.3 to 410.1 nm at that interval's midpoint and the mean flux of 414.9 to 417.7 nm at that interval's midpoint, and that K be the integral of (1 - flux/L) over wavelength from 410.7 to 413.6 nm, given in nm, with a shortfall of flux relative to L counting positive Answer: 0.042 nm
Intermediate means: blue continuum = 16.6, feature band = 15.9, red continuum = 15.6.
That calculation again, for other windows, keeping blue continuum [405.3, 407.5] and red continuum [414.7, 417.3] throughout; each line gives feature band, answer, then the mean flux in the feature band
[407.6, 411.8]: -0.409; 17.1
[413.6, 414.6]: 0.067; 14.9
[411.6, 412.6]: -0.048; 16.6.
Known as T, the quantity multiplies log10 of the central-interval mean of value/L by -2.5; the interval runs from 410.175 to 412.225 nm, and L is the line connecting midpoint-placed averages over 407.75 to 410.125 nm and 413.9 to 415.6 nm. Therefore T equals 0.05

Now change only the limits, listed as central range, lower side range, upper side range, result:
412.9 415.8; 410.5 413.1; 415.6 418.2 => 0.03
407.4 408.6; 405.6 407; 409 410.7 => -0.12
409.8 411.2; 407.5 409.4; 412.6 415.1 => 0.15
